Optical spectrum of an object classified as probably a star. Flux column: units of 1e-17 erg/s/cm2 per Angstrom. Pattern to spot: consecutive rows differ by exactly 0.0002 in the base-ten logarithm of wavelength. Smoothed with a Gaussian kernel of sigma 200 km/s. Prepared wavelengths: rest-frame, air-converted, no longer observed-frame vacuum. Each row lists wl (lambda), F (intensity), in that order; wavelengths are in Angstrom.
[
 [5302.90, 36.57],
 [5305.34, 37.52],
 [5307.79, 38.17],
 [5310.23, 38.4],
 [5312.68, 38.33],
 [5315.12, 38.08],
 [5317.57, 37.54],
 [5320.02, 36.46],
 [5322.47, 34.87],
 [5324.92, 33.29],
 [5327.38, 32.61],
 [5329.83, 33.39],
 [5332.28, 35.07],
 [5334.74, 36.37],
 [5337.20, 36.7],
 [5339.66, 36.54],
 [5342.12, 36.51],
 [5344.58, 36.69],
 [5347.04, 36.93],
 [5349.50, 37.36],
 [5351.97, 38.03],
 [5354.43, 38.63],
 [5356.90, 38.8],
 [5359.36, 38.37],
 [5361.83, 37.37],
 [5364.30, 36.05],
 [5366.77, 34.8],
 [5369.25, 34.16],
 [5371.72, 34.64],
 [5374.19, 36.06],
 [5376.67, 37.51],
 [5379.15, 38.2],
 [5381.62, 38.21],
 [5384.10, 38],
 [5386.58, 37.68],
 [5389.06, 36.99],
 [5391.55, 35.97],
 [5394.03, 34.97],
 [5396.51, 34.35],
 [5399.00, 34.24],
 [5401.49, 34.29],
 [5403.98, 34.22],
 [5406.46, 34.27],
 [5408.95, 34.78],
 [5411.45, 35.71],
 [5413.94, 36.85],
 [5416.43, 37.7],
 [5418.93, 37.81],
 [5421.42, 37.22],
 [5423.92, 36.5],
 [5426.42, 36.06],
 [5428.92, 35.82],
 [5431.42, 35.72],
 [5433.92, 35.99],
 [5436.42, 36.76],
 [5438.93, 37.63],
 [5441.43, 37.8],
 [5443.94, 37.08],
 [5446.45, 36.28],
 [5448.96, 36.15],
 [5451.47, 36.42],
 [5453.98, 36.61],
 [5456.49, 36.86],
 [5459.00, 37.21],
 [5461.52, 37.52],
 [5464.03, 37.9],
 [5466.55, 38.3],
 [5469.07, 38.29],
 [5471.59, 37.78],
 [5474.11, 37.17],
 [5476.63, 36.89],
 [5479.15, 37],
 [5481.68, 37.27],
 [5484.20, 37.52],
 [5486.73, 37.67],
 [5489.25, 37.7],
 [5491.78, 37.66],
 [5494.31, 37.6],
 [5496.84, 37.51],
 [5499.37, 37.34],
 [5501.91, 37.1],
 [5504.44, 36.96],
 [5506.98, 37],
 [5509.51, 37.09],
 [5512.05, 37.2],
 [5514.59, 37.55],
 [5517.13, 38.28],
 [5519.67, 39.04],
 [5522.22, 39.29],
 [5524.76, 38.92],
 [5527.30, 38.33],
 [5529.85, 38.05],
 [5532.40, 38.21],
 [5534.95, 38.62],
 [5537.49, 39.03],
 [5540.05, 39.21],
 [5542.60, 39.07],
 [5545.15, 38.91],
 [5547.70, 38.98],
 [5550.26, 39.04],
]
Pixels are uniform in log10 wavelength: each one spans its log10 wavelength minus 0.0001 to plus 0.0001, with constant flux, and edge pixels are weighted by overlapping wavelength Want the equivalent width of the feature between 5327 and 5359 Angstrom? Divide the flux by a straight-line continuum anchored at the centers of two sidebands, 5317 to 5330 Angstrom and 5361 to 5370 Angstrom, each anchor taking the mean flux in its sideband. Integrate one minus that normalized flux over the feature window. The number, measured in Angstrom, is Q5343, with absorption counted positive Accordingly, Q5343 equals -1.4 Angstrom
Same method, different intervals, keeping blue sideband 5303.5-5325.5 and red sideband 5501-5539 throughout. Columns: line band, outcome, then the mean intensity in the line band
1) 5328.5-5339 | 0.5 Angstrom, 35.4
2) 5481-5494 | 0.1 Angstrom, 37.6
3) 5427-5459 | 0.9 Angstrom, 36.6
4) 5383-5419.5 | 1.6 Angstrom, 35.8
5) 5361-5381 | 0.6 Angstrom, 36.1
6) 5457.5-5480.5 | 0.2 Angstrom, 37.5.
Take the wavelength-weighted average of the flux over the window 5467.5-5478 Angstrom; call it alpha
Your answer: 37.6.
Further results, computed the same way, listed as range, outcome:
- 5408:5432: 36.4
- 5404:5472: 36.7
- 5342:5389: 37.1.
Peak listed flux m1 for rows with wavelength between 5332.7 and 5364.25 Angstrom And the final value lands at 38.8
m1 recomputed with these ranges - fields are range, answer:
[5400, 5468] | 38.3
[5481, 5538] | 39.29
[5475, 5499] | 37.7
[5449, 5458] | 36.86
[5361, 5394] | 38.21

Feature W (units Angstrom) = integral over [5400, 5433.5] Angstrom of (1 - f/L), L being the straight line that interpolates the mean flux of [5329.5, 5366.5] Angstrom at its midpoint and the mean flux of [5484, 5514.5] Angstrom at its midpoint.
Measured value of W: 1.08 Angstrom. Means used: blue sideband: 36.9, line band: 35.9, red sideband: 37.4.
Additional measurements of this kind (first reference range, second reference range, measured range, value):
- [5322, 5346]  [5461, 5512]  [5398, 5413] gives 0.7 Angstrom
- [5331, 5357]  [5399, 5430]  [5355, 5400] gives -0.1 Angstrom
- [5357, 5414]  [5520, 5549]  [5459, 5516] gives 0.7 Angstrom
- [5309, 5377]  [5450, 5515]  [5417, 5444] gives 0.2 Angstrom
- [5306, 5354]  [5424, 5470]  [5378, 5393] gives -0.3 Angstrom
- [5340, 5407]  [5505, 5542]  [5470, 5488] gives 0.2 Angstrom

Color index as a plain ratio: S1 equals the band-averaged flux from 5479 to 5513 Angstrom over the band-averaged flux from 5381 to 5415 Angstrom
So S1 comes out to 1.0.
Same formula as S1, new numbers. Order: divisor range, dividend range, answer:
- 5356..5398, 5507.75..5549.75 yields 1.05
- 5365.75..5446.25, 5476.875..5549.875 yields 1.05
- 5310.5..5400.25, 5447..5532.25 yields 1.03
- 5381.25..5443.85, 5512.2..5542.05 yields 1.06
